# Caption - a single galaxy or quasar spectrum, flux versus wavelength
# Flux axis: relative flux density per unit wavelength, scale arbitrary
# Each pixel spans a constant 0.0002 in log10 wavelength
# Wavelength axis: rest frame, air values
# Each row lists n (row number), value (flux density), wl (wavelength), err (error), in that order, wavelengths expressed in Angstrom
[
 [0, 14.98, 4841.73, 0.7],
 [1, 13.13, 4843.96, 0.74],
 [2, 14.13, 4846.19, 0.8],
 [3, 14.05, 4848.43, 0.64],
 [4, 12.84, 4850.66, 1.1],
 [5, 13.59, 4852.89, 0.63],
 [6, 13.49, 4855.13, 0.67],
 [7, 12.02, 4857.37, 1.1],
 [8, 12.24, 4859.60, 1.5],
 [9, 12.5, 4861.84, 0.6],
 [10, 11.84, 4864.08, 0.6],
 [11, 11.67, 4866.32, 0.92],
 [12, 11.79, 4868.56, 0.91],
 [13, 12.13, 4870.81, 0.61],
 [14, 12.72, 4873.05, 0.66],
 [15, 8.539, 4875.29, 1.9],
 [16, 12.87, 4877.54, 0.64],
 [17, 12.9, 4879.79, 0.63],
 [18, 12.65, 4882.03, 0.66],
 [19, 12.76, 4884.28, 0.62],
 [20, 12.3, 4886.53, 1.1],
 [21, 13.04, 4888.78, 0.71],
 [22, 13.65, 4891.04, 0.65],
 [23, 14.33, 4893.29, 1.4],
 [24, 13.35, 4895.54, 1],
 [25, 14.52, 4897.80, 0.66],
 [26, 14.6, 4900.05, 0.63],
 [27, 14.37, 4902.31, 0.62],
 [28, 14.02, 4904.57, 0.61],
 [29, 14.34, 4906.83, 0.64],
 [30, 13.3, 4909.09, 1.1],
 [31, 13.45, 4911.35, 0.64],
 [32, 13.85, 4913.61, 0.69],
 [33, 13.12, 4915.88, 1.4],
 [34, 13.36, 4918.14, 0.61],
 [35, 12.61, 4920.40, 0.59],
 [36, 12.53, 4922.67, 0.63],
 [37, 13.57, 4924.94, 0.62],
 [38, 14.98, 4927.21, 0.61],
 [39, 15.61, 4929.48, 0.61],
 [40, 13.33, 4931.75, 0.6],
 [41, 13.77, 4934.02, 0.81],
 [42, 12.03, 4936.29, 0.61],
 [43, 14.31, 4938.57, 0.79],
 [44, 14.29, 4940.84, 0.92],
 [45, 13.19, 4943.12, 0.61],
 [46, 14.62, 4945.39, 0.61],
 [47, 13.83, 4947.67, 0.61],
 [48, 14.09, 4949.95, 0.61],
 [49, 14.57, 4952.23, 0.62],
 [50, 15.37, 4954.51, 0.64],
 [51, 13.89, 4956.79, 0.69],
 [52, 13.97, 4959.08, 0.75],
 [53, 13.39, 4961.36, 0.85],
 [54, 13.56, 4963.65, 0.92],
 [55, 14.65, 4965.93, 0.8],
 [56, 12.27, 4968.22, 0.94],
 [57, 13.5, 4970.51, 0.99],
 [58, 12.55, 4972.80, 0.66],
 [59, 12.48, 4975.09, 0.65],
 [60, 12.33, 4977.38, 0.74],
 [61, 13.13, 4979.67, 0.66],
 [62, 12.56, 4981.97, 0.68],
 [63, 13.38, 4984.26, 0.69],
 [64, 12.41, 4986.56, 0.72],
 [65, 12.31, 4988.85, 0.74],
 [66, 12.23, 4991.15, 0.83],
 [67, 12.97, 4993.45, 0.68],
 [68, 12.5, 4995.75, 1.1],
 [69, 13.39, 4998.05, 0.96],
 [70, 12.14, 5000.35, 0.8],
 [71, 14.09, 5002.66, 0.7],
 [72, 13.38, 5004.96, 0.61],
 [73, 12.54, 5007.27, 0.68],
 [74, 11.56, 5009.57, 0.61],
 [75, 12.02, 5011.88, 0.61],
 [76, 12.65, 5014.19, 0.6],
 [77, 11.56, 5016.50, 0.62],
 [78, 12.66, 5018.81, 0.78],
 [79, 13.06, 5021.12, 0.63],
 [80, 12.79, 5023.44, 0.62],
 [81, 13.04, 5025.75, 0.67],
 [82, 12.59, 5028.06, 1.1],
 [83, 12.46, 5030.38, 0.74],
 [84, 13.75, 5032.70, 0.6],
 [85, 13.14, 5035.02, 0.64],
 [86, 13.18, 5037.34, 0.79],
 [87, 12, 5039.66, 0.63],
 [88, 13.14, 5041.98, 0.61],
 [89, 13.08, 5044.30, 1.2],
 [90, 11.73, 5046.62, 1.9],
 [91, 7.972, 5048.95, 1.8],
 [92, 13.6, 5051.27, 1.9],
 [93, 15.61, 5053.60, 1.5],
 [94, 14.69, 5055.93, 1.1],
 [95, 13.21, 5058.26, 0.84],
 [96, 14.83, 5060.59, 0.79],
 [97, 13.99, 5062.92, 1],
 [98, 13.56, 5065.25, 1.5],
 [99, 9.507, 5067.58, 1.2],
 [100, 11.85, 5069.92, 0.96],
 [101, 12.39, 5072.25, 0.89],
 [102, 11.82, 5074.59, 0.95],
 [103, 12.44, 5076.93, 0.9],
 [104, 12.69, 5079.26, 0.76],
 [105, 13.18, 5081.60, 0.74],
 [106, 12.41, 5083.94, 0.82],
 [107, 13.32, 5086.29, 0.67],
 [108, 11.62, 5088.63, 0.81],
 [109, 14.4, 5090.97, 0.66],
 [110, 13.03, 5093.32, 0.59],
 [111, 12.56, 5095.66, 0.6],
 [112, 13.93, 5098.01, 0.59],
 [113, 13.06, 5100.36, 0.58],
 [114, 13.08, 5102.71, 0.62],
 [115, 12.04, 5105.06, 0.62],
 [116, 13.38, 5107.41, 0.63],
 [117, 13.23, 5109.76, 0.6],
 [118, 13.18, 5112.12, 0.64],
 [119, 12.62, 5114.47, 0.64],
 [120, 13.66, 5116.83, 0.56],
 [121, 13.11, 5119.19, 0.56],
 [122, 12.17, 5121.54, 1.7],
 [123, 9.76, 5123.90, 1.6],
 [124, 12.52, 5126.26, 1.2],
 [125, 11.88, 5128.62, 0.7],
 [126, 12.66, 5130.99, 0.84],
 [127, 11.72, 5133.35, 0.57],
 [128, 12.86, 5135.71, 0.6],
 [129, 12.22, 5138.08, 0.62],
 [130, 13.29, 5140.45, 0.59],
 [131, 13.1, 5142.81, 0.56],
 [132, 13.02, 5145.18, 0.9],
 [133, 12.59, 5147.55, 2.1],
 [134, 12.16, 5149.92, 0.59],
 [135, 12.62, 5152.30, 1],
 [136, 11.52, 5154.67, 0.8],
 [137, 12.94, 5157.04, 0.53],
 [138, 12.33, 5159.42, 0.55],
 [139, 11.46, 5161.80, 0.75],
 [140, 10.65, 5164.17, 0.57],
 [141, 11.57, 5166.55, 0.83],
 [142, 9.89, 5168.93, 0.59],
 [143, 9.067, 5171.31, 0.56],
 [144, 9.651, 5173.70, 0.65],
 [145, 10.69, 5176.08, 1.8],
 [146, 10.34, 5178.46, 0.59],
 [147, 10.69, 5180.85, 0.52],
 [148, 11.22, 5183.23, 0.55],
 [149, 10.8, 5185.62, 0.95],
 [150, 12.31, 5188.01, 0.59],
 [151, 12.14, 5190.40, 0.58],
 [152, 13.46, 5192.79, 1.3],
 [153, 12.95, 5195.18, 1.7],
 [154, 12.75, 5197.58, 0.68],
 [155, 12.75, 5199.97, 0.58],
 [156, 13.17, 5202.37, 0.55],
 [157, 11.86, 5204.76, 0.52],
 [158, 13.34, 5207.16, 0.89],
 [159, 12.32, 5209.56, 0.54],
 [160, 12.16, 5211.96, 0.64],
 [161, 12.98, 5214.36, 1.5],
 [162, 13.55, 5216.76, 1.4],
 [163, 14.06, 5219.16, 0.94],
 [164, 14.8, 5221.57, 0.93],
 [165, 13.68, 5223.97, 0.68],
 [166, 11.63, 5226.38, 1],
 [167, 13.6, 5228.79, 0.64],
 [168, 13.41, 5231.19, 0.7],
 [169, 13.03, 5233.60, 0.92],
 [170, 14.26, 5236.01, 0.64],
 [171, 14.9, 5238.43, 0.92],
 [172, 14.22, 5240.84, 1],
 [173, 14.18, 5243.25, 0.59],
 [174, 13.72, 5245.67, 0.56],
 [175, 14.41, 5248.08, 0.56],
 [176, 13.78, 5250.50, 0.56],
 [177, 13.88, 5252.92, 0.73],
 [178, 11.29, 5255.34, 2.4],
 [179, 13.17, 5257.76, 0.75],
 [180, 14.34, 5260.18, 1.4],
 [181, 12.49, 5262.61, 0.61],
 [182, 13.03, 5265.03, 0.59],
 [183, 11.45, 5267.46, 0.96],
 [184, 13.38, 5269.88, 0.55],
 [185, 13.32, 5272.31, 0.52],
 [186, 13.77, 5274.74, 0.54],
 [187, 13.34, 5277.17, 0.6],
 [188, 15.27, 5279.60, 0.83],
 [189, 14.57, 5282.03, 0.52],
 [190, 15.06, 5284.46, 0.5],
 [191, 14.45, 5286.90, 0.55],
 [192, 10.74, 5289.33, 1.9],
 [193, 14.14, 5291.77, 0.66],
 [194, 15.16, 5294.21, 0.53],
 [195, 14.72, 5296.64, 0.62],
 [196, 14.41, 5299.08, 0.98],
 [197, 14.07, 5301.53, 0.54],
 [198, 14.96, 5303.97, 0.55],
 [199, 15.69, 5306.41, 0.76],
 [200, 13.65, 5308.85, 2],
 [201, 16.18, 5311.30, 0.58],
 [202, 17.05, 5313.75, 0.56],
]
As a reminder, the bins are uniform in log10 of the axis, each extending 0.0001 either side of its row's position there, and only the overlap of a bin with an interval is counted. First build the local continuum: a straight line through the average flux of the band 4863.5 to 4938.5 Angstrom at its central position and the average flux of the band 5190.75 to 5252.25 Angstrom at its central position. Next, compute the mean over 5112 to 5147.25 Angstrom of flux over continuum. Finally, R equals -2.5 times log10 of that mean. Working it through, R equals 0.07 mag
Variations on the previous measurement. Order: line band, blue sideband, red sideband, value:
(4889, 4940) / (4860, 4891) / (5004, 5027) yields -0.12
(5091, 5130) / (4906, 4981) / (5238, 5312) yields 0.08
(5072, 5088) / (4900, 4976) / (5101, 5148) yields 0.03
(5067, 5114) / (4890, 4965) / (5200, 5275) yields 0.07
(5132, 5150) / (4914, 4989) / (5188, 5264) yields 0.06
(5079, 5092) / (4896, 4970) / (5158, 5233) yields -0.01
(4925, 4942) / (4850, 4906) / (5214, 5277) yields -0.09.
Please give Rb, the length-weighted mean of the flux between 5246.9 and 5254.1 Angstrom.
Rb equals 14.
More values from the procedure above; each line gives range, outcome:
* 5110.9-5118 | 13.1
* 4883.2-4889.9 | 12.7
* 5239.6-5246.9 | 14.1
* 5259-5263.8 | 13.4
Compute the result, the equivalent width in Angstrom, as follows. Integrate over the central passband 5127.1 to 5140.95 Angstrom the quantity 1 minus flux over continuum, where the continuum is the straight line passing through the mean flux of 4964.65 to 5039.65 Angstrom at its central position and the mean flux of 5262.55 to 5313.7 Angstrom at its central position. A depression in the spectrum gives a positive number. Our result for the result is 1.0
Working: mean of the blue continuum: 12.8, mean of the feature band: 12.4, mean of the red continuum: 14.1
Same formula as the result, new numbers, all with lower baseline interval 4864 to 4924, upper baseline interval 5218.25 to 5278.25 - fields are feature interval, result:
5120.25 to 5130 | 1.2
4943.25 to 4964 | -1.6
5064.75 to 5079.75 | 1.5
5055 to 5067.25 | -0.5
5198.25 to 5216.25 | 1.0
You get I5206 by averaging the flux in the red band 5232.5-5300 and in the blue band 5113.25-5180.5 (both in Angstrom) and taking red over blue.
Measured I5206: 1.16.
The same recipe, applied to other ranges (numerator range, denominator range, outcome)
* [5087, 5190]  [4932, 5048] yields 0.93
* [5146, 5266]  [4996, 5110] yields 0.98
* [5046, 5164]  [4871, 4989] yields 0.94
